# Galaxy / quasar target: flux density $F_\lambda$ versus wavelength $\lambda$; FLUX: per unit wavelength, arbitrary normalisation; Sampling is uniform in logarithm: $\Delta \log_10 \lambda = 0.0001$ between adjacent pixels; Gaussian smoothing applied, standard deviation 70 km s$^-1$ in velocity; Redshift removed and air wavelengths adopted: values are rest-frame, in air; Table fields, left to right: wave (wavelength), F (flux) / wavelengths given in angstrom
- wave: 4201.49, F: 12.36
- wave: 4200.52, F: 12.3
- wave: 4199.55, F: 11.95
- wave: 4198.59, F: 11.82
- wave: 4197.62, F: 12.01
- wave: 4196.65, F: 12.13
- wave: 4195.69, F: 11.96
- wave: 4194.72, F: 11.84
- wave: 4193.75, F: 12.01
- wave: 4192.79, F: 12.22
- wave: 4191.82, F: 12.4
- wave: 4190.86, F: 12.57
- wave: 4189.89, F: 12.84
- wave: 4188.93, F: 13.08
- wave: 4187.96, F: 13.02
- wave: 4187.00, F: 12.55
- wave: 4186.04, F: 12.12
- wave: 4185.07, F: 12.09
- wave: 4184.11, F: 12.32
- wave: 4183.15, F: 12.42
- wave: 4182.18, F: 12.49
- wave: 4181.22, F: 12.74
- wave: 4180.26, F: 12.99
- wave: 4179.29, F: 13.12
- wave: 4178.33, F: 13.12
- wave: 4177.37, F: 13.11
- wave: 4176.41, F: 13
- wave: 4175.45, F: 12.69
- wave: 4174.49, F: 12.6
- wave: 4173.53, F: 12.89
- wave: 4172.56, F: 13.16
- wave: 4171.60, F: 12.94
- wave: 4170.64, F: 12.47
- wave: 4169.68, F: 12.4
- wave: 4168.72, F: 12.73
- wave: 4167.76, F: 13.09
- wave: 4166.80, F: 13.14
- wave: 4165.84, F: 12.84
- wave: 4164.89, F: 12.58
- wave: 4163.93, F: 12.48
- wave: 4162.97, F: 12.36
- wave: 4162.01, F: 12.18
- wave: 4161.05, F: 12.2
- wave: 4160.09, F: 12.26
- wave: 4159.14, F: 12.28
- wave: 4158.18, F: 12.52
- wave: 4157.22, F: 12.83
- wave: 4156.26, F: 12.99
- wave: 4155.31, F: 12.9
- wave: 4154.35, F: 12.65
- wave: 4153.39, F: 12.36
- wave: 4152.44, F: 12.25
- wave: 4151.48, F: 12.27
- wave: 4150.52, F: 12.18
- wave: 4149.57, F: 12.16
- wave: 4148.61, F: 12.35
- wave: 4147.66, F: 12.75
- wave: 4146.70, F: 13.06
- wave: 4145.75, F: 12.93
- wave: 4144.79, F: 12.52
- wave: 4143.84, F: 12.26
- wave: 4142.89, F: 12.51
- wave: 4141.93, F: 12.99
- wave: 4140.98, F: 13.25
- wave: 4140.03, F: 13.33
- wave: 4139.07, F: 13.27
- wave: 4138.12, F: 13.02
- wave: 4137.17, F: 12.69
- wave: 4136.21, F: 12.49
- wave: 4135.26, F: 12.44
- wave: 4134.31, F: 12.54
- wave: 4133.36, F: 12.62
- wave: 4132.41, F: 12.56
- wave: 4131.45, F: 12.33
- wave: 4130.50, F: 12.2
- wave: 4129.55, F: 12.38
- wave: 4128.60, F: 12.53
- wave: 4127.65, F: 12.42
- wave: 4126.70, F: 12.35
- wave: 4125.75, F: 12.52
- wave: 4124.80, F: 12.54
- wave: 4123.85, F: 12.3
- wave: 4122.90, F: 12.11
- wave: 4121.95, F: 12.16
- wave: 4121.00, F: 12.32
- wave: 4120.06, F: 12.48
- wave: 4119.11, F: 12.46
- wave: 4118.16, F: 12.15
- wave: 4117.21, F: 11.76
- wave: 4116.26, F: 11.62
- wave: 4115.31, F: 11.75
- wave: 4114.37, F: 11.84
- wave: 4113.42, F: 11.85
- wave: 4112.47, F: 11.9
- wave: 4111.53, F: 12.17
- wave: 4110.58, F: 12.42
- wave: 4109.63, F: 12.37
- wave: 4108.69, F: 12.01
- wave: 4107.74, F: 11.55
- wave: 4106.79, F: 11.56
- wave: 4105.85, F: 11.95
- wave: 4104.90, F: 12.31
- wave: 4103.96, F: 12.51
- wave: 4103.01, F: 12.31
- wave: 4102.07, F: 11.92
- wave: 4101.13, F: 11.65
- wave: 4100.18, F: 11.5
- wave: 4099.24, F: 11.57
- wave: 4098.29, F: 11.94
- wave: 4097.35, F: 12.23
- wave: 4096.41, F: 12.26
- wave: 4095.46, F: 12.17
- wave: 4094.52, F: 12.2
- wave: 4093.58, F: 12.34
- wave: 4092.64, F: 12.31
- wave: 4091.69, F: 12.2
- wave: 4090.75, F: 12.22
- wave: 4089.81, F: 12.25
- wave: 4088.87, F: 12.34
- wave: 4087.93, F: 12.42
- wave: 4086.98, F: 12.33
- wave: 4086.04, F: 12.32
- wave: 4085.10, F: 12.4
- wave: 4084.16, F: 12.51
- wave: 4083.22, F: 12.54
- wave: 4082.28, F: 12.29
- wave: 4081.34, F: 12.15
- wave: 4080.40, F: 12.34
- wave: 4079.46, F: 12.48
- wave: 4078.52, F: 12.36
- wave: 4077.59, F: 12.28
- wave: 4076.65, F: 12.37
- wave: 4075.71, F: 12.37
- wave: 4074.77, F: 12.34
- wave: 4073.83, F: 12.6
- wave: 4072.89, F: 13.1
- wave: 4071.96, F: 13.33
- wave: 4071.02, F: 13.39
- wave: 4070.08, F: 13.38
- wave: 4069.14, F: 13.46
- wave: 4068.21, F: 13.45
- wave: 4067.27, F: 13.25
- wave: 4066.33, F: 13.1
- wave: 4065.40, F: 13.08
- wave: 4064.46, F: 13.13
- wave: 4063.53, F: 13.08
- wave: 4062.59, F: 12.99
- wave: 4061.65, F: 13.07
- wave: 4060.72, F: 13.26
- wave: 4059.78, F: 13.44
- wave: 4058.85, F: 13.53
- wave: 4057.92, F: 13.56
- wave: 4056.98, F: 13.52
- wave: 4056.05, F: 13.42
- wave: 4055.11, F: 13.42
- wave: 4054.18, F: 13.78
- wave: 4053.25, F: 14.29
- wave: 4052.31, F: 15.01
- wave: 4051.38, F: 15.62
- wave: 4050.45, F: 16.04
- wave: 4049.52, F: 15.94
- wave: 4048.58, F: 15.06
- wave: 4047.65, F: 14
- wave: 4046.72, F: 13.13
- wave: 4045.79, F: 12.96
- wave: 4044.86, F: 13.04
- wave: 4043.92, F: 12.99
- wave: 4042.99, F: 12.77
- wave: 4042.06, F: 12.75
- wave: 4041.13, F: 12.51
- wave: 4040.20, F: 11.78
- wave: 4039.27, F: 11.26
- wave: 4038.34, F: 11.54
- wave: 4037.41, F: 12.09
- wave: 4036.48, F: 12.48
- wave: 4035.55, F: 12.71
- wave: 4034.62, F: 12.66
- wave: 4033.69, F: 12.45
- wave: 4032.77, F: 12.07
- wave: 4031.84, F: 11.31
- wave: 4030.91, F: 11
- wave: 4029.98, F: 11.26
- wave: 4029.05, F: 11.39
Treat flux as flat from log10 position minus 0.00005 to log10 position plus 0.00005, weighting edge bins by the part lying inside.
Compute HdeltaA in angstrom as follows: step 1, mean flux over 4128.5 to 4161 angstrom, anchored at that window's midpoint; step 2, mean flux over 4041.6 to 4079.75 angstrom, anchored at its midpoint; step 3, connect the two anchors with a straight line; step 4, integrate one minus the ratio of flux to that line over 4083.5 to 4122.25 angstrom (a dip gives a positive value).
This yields 2.7 angstrom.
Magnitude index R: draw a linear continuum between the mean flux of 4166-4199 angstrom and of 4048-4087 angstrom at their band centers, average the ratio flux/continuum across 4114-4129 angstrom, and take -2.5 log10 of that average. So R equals 0.06 mag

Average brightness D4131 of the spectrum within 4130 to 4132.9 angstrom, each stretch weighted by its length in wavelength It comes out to 12.3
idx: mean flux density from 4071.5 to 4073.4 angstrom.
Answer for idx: 13.2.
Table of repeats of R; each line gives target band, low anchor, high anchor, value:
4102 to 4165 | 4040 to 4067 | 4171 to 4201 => 0.048 mag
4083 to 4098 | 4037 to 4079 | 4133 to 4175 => 0.064 mag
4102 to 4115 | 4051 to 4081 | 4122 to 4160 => 0.070 mag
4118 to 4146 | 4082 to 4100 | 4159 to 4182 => -0.005 mag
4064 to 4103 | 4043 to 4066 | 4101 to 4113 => 0.030 mag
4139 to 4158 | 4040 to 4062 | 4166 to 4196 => 0.021 mag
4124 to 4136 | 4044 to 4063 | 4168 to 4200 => 0.057 mag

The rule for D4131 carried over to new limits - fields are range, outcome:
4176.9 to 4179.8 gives 13.1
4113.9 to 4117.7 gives 11.7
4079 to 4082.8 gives 12.3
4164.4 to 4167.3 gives 12.9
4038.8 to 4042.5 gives 12.1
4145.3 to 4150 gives 12.7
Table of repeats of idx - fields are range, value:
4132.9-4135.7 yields 12.6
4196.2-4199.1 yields 12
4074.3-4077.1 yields 12.3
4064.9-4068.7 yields 13.2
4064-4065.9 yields 13.1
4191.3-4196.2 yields 12.1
